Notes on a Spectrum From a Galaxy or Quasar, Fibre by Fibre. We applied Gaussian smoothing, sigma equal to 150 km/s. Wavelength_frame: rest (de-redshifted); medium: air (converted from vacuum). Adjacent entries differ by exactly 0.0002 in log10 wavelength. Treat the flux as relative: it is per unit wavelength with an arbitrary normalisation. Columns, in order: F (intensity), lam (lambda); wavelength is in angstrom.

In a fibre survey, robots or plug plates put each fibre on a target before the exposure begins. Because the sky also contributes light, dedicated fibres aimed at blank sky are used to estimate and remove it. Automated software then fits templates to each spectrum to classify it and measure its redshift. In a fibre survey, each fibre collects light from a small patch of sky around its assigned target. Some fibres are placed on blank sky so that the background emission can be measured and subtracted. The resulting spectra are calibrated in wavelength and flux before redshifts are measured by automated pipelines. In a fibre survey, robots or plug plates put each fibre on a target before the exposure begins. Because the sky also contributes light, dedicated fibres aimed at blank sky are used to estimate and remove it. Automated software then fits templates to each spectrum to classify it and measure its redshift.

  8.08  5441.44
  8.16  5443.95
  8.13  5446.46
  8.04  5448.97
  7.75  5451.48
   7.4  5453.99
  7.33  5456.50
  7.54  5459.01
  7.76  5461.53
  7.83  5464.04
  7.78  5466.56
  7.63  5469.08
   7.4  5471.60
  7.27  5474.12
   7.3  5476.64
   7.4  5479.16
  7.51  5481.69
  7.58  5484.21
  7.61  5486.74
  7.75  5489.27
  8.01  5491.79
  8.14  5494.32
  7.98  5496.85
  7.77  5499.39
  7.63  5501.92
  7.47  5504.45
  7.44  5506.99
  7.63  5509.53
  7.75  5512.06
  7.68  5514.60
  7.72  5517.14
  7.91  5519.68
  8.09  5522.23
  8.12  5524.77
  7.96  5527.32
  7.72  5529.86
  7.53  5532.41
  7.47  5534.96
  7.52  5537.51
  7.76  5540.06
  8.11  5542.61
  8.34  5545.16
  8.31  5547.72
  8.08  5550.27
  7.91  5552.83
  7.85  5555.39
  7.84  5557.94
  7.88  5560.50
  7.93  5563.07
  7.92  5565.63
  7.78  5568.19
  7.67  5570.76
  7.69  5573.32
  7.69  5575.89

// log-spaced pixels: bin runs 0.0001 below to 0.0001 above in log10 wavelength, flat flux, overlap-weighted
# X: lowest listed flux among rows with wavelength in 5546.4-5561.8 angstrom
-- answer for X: 7.84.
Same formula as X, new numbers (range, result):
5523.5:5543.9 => 7.47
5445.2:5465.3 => 7.33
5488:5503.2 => 7.63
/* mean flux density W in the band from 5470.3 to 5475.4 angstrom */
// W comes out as 7.34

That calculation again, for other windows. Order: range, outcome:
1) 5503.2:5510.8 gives 7.51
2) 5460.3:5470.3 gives 7.75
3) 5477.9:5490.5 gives 7.57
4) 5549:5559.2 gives 7.92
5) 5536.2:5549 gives 8.01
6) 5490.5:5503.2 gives 7.91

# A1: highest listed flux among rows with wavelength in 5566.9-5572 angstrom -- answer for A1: 7.78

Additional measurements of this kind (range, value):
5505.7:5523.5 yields 8.09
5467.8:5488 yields 7.63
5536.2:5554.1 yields 8.34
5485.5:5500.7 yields 8.14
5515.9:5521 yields 7.91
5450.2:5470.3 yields 7.83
